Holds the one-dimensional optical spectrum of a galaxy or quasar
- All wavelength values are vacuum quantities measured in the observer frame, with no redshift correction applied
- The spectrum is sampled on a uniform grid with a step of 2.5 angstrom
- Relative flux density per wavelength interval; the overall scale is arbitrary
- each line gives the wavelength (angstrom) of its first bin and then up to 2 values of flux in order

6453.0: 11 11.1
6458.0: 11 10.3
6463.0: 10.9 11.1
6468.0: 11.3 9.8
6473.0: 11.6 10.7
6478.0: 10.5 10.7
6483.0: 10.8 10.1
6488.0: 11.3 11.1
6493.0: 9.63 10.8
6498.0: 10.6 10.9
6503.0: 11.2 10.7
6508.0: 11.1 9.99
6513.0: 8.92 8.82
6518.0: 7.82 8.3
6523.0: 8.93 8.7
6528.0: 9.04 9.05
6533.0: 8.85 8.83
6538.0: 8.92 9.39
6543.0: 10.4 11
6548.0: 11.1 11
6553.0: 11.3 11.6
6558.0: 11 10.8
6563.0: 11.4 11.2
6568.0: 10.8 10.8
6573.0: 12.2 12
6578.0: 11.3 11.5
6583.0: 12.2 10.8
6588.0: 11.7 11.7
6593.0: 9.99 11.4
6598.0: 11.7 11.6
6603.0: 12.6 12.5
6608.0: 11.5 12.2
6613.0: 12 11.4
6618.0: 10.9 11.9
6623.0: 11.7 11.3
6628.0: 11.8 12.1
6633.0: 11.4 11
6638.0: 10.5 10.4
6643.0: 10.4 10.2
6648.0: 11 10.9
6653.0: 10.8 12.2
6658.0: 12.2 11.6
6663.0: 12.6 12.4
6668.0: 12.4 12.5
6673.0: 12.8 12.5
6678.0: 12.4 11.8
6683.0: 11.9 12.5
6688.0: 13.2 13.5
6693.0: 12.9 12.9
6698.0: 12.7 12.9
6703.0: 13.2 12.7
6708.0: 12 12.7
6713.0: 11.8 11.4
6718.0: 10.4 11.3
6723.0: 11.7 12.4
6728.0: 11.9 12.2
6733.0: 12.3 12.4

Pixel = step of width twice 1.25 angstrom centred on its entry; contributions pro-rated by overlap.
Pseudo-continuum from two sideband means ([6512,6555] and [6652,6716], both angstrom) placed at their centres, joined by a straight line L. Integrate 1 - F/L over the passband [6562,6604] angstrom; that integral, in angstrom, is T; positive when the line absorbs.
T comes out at -4.1 angstrom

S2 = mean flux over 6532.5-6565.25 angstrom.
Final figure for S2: 10.5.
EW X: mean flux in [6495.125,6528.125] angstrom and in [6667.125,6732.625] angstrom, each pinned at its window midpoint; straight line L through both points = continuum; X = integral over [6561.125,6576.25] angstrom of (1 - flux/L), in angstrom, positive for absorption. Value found -1.2 angstrom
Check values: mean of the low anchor 9.69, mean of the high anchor 12.3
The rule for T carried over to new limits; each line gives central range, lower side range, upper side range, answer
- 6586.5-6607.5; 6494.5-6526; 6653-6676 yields -0.9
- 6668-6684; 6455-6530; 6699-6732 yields -0.8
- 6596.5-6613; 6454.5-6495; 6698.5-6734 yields -0.8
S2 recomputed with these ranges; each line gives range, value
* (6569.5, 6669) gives 11.5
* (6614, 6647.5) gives 11.2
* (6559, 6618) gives 11.5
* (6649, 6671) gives 11.9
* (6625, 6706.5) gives 12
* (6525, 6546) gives 9.32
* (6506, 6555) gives 9.6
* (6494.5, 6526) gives 9.77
